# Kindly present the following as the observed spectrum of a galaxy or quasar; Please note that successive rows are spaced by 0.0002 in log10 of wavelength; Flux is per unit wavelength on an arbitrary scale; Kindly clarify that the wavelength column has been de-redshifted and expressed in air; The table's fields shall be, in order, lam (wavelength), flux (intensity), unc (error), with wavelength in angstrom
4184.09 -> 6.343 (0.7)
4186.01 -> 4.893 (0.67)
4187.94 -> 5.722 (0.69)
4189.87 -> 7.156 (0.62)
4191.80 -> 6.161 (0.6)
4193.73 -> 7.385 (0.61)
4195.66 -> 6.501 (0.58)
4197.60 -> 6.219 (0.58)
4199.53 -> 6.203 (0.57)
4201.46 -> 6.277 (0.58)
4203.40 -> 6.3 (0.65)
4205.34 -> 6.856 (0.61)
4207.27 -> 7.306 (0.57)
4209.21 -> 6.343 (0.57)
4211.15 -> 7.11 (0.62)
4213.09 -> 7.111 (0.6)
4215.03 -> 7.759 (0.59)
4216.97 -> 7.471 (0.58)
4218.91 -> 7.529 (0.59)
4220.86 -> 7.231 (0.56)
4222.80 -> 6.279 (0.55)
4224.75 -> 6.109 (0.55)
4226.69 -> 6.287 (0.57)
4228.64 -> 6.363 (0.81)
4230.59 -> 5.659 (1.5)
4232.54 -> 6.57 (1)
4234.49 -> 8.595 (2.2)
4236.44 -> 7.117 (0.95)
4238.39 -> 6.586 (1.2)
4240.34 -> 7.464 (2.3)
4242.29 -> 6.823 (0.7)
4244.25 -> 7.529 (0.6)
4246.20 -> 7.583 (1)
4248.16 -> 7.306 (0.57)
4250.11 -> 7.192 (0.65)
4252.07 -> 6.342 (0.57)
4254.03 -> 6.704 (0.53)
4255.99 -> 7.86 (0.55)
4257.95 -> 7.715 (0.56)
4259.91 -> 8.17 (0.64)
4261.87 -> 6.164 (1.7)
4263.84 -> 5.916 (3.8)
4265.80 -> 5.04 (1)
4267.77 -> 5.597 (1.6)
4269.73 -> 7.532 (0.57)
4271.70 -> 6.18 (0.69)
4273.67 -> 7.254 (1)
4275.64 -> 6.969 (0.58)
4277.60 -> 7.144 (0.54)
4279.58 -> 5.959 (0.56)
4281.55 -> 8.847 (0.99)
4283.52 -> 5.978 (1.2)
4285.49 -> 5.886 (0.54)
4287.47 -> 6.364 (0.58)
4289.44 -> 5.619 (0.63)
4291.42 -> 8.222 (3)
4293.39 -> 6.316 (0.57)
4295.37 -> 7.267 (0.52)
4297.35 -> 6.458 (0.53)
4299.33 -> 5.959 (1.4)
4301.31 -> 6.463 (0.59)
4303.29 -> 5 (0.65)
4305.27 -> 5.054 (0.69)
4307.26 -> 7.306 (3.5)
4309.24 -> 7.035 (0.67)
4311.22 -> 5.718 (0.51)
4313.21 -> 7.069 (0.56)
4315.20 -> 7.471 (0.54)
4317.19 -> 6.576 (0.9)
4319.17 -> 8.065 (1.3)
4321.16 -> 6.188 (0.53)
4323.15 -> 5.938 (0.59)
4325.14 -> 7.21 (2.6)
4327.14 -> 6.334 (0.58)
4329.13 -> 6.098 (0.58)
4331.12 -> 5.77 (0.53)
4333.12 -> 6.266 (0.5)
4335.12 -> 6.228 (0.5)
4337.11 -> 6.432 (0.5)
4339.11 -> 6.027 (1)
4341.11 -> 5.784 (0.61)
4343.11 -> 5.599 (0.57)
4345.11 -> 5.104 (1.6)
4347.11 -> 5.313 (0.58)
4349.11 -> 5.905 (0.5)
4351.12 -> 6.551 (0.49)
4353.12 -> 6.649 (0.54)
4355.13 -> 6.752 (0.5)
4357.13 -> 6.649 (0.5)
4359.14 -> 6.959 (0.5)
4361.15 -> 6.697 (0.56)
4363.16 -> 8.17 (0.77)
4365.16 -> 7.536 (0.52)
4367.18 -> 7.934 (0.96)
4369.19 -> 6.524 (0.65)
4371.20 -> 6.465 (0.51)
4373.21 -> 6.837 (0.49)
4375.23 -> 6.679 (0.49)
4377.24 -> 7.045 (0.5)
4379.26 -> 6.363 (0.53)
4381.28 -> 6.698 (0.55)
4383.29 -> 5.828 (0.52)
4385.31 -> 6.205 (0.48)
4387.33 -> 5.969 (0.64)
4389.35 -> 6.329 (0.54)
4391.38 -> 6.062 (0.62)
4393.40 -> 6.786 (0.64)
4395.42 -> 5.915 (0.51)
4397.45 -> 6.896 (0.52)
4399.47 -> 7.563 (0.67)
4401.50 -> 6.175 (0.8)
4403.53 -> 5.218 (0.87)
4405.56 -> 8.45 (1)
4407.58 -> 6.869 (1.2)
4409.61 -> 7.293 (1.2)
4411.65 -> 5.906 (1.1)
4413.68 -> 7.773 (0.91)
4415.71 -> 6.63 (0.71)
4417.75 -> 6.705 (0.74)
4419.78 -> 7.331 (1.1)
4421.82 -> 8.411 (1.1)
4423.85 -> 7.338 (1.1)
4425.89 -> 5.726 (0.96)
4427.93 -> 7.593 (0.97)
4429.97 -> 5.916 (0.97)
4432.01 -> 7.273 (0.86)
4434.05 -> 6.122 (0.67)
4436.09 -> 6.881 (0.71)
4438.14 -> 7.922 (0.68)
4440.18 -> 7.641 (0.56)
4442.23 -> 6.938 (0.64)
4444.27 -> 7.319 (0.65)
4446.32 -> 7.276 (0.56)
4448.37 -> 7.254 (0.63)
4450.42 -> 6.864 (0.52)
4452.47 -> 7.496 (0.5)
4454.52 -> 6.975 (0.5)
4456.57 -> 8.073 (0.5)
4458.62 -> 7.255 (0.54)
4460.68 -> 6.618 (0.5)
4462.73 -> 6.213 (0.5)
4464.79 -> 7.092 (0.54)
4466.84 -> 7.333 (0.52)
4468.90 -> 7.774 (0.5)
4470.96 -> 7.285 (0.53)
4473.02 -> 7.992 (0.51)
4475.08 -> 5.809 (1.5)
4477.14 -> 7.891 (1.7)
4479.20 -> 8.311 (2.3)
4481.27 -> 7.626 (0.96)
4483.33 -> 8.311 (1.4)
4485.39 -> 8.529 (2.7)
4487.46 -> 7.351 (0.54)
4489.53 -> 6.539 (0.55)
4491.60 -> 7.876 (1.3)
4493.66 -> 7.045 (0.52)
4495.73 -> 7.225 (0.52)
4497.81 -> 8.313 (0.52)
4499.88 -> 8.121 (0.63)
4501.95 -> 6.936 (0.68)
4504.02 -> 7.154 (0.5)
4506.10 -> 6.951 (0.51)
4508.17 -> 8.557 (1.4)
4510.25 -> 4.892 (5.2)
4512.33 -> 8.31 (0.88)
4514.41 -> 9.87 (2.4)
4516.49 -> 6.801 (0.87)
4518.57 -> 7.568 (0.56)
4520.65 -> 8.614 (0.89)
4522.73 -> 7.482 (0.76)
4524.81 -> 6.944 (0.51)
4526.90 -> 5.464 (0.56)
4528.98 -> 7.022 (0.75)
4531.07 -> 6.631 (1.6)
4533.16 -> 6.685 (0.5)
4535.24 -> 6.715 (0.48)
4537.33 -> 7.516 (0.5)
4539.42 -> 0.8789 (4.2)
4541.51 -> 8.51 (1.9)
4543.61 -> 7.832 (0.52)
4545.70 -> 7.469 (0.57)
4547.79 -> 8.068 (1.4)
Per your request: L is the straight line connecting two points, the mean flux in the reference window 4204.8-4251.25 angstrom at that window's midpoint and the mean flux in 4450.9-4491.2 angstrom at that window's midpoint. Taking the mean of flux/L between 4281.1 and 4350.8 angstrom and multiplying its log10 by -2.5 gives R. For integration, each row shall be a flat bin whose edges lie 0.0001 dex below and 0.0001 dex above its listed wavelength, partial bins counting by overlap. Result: 0.13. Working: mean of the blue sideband 7.01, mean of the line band 6.35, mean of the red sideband 7.39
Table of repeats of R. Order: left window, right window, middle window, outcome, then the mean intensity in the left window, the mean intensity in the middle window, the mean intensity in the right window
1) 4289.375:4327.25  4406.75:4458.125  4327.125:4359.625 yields 0.10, 6.59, 6.12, 7.1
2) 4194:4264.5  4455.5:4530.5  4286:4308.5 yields 0.11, 6.91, 6.36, 7.42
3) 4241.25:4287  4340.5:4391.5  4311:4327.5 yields -0.02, 6.85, 6.79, 6.5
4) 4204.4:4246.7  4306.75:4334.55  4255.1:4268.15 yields 0.03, 6.98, 6.67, 6.63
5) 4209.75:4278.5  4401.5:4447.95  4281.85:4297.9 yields 0.05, 6.92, 6.62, 7.01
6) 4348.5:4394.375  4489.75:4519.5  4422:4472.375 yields 0.01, 6.68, 7.12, 7.52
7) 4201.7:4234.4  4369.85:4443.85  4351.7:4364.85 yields -0.03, 6.8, 7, 6.78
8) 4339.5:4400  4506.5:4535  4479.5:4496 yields -0.07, 6.51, 7.61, 7.27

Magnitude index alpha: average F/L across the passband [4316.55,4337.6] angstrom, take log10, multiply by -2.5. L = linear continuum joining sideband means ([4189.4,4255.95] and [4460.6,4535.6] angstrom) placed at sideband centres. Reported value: 0.096 mag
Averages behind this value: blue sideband 6.88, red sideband 7.36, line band 6.46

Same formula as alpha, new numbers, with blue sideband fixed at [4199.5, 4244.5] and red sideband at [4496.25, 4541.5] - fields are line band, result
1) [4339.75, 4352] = 0.21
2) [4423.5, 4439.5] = 0.02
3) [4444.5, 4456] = -0.03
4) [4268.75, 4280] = 0.00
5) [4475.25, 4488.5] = -0.12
